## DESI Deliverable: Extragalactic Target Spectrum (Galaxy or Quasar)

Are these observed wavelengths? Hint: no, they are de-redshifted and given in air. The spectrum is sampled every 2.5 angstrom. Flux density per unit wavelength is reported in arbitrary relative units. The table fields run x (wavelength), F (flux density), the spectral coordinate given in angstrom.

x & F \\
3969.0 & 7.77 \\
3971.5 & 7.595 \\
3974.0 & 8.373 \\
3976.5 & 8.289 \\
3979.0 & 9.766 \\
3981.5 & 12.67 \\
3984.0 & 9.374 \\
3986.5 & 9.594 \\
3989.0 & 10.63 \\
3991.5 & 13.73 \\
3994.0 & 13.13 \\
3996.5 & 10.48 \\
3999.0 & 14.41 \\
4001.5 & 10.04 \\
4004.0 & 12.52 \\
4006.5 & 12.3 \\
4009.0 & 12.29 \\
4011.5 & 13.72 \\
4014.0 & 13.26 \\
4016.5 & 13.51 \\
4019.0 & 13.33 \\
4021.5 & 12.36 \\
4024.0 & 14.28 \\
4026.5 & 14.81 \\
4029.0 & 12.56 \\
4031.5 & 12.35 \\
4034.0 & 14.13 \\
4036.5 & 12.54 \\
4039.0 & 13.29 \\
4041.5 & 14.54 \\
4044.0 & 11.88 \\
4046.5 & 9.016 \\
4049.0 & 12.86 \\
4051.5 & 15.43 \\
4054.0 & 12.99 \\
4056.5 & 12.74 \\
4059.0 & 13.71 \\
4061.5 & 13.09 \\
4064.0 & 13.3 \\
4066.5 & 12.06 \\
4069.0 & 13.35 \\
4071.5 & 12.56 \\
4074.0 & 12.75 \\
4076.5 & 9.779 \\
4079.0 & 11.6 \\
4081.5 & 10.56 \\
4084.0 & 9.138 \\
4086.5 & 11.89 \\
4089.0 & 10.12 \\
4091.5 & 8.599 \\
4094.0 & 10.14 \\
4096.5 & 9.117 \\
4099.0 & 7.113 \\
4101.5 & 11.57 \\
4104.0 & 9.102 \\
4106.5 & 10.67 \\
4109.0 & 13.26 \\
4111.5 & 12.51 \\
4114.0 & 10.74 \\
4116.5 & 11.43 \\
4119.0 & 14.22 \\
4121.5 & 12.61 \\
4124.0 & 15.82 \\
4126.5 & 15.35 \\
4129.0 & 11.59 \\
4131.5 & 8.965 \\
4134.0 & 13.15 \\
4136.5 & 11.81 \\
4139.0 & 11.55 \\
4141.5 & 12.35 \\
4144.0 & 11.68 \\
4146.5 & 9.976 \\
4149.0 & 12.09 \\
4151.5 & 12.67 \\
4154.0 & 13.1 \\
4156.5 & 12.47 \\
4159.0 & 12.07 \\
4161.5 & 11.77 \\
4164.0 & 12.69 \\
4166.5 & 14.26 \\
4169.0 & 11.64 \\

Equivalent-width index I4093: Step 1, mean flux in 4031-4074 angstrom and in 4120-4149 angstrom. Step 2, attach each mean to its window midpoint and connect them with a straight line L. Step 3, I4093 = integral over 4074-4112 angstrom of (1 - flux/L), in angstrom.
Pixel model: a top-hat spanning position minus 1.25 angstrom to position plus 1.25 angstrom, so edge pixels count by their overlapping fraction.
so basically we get 6.70 angstrom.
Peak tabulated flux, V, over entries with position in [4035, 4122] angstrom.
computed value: 15.43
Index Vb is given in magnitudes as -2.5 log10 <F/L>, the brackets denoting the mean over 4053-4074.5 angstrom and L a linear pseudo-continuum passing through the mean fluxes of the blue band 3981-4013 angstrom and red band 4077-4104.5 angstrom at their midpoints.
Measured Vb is -0.229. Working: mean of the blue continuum 11.9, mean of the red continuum 9.92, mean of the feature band 13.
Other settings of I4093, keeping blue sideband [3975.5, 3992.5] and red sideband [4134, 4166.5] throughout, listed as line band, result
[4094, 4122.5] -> 1.7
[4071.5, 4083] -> 0.2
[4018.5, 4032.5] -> -3.0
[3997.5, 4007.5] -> -1.4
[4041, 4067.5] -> -3.8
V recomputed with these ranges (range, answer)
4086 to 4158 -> 15.82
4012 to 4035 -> 14.81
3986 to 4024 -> 14.41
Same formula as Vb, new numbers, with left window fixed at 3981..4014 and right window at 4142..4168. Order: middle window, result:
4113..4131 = -0.07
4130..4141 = 0.07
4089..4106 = 0.28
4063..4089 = 0.05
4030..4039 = -0.09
